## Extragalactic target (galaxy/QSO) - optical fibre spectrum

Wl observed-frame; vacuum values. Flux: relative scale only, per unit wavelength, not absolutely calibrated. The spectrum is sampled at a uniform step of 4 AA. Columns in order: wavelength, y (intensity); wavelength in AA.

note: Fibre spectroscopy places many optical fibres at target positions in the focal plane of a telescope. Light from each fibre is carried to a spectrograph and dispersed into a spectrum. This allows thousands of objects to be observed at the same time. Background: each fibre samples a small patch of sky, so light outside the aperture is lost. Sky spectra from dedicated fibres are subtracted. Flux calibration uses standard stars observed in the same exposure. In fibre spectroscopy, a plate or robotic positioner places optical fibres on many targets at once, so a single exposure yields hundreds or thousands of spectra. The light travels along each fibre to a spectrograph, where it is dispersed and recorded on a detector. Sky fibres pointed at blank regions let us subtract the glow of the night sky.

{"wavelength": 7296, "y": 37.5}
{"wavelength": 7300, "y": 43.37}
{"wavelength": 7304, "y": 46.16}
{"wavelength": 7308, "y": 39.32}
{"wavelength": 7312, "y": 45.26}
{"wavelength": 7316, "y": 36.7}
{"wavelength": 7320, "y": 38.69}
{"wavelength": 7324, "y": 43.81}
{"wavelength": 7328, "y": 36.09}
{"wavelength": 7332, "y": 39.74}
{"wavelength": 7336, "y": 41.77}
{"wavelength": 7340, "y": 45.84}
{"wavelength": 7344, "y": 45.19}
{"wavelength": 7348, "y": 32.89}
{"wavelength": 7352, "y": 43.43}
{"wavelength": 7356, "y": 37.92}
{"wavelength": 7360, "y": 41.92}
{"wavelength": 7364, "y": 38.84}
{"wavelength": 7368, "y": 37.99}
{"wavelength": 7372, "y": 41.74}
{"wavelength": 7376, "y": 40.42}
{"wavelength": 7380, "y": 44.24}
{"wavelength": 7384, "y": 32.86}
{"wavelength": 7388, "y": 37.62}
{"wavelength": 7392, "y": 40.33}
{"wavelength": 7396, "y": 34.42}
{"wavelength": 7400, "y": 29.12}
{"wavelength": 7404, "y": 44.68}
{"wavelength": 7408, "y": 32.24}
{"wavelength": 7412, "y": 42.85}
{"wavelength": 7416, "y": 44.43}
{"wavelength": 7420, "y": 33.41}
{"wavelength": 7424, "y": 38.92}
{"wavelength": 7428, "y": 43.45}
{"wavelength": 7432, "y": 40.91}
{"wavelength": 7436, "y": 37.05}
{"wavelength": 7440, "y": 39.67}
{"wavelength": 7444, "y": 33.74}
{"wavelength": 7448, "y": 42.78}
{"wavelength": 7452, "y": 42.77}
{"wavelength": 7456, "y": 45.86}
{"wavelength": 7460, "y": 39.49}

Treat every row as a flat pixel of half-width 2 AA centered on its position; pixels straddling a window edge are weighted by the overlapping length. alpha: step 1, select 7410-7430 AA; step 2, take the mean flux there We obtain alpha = 40.6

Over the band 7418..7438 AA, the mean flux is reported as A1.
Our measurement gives 38.7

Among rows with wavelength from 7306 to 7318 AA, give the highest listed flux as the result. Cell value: 45.26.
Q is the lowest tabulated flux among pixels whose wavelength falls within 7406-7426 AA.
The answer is 32.24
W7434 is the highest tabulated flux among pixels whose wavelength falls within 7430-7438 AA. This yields 40.91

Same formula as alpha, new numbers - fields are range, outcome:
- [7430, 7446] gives 37.8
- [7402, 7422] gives 39.5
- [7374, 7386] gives 39.2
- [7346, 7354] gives 38.2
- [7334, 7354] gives 41.8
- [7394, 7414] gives 36.7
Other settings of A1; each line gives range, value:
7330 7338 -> 40.8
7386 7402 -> 35.4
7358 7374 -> 40.1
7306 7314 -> 42.3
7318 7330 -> 39.5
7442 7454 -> 39.8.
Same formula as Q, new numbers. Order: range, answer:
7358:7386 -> 32.86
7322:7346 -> 36.09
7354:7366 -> 37.92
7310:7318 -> 36.7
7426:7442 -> 37.05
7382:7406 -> 29.12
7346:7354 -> 32.89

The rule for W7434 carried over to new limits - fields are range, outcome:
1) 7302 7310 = 46.16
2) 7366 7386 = 44.24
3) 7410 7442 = 44.43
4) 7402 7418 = 44.68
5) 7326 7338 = 41.77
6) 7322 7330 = 43.81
